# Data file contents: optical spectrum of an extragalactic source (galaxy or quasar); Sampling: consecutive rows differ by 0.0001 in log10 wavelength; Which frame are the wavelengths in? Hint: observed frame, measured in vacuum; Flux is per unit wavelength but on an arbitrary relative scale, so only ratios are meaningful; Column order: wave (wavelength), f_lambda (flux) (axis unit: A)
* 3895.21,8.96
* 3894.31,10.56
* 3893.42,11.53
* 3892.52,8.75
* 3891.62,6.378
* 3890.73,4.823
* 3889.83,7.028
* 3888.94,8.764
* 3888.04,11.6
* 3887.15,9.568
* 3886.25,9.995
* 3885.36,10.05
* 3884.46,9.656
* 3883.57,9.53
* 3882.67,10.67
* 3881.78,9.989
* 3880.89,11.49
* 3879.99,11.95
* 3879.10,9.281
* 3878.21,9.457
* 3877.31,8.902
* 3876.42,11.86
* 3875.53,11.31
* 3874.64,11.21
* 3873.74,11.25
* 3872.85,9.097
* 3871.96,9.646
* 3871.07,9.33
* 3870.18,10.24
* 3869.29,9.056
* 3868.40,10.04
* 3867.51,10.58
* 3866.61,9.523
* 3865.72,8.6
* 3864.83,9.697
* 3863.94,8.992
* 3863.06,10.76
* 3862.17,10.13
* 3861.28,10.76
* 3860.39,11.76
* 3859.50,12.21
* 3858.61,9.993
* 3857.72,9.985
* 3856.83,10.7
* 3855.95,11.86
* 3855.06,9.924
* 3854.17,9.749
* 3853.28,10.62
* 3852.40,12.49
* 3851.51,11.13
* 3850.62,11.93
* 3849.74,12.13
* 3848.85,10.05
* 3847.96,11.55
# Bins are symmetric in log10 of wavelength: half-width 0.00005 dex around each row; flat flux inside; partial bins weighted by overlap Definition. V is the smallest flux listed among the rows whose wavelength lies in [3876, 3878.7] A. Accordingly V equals 8.902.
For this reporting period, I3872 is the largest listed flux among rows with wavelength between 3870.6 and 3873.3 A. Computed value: 9.646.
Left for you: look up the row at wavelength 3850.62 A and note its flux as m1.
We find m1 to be 11.93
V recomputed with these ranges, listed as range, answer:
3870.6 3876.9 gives 9.097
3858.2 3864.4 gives 8.992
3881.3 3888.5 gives 9.53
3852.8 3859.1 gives 9.749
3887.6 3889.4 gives 8.764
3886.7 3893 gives 4.823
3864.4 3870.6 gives 8.6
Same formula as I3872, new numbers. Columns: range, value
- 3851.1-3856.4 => 12.49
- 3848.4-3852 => 12.13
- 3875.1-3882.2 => 11.95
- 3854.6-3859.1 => 11.86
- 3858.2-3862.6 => 12.21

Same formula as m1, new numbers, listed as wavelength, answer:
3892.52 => 8.75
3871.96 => 9.646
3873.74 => 11.25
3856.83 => 10.7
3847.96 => 11.55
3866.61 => 9.523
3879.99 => 11.95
